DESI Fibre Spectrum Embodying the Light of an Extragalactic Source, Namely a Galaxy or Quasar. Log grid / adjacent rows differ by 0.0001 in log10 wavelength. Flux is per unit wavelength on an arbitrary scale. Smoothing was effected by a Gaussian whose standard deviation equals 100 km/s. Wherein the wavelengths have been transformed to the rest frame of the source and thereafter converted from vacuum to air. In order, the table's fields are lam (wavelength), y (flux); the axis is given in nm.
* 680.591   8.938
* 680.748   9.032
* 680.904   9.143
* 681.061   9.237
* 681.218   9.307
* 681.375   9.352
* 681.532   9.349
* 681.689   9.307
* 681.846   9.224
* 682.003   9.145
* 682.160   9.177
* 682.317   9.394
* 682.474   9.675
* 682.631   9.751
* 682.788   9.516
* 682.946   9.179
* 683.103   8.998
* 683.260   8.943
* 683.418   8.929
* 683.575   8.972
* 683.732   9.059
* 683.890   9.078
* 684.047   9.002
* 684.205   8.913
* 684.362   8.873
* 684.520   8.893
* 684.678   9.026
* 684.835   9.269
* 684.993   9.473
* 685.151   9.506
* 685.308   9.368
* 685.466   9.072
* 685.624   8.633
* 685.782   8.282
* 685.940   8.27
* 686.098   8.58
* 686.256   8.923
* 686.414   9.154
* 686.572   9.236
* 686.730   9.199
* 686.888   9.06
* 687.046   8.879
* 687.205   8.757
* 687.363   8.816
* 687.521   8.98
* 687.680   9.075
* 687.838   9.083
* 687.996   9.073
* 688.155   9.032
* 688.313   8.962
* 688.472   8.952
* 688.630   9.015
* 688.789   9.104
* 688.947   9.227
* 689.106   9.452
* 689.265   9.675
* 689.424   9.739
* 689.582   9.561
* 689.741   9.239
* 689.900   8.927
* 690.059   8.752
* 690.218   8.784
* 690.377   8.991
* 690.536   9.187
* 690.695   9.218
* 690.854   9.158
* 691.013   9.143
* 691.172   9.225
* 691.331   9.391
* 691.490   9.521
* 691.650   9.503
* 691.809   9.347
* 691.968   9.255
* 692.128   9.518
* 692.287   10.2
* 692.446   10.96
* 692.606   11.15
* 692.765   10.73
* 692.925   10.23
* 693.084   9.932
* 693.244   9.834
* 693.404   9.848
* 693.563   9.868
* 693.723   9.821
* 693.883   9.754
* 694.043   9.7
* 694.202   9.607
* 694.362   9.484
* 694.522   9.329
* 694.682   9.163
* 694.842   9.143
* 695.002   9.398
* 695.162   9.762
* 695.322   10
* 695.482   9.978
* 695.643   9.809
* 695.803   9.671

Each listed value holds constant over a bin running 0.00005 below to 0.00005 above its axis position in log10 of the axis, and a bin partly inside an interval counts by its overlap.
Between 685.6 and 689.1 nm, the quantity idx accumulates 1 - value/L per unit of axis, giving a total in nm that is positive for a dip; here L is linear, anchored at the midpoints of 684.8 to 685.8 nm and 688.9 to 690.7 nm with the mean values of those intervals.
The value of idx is 0.09 nm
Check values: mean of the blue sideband 9.13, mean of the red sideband 9.23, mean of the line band 8.94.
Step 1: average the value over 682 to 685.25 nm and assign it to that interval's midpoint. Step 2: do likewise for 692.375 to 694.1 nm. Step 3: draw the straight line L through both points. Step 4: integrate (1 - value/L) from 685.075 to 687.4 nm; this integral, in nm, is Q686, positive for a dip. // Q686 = 0.13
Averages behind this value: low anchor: 9.18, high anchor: 10.2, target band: 8.92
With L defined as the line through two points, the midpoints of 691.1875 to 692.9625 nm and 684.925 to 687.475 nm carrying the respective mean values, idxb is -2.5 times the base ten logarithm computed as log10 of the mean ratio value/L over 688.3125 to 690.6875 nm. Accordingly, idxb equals 0.039 mag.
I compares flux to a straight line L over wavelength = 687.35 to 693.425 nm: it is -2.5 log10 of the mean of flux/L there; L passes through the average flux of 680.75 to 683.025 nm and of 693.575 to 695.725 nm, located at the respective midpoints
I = 0.01 mag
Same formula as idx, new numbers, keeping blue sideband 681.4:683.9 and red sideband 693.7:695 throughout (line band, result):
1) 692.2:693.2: -0.11 nm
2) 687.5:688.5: 0.03 nm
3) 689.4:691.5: 0.05 nm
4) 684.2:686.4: 0.08 nm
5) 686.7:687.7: 0.04 nm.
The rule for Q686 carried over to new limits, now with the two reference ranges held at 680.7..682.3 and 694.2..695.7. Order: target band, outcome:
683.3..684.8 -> 0.05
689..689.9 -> 0.00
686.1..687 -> 0.03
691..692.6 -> -0.04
